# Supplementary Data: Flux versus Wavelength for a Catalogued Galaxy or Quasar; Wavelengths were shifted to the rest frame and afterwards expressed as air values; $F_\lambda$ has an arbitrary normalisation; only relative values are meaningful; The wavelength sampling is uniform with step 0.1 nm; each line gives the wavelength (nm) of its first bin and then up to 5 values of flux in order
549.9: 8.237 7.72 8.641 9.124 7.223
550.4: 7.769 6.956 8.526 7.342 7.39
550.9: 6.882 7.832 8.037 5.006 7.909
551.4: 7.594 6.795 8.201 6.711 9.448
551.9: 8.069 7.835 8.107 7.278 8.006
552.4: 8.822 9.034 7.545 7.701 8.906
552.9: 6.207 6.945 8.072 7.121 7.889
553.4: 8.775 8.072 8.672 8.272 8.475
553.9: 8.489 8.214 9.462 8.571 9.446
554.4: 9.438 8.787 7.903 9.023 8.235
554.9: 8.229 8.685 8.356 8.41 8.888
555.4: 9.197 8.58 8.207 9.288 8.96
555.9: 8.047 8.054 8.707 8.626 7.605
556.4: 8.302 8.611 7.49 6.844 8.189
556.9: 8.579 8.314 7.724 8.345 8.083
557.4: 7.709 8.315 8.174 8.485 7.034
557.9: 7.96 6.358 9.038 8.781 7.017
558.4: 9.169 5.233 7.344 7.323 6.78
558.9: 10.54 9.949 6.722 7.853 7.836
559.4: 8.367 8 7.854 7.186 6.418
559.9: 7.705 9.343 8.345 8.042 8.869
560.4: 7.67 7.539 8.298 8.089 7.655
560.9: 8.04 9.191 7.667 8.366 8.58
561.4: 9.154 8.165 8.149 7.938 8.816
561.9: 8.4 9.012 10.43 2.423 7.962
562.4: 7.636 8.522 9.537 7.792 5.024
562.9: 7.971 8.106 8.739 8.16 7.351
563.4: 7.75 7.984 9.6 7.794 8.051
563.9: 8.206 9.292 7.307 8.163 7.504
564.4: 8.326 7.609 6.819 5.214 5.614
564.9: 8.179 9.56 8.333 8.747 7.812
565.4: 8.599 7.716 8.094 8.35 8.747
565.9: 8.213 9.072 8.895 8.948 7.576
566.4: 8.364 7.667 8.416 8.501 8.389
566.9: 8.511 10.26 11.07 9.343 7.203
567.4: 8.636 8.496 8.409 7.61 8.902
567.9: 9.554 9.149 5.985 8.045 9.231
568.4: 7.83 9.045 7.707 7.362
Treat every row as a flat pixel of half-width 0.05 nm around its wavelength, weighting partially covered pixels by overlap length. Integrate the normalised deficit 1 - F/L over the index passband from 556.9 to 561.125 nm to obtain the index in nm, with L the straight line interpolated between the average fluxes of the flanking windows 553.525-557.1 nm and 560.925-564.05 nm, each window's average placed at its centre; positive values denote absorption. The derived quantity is 0.16 nm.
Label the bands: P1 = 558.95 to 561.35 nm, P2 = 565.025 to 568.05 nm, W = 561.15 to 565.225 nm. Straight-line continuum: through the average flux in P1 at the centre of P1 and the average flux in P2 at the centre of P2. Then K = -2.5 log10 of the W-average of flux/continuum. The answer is 0.05 mag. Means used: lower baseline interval 8.07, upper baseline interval 8.59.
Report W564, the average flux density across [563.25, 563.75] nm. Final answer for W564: 8.1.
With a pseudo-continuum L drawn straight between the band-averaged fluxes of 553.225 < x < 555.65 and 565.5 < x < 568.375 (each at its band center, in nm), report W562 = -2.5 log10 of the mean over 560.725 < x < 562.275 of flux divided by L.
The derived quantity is 0.06 mag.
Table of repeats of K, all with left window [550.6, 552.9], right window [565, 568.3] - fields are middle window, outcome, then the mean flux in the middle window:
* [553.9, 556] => -0.10 mag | 8.68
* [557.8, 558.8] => 0.08 mag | 7.51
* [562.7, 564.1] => 0.05 mag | 7.97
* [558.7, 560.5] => 0.01 mag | 8.05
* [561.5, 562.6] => 0.03 mag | 8.01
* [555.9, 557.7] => -0.01 mag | 8.11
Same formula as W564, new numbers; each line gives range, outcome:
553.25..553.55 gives 8.25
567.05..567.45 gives 9.06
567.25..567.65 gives 8.19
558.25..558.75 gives 7.22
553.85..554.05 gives 8.35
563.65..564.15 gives 8.13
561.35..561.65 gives 8.49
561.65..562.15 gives 8.92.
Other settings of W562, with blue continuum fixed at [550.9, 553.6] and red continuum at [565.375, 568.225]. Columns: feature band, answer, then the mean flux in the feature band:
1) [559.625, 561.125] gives 0.02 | 8.01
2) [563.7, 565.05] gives 0.09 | 7.68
